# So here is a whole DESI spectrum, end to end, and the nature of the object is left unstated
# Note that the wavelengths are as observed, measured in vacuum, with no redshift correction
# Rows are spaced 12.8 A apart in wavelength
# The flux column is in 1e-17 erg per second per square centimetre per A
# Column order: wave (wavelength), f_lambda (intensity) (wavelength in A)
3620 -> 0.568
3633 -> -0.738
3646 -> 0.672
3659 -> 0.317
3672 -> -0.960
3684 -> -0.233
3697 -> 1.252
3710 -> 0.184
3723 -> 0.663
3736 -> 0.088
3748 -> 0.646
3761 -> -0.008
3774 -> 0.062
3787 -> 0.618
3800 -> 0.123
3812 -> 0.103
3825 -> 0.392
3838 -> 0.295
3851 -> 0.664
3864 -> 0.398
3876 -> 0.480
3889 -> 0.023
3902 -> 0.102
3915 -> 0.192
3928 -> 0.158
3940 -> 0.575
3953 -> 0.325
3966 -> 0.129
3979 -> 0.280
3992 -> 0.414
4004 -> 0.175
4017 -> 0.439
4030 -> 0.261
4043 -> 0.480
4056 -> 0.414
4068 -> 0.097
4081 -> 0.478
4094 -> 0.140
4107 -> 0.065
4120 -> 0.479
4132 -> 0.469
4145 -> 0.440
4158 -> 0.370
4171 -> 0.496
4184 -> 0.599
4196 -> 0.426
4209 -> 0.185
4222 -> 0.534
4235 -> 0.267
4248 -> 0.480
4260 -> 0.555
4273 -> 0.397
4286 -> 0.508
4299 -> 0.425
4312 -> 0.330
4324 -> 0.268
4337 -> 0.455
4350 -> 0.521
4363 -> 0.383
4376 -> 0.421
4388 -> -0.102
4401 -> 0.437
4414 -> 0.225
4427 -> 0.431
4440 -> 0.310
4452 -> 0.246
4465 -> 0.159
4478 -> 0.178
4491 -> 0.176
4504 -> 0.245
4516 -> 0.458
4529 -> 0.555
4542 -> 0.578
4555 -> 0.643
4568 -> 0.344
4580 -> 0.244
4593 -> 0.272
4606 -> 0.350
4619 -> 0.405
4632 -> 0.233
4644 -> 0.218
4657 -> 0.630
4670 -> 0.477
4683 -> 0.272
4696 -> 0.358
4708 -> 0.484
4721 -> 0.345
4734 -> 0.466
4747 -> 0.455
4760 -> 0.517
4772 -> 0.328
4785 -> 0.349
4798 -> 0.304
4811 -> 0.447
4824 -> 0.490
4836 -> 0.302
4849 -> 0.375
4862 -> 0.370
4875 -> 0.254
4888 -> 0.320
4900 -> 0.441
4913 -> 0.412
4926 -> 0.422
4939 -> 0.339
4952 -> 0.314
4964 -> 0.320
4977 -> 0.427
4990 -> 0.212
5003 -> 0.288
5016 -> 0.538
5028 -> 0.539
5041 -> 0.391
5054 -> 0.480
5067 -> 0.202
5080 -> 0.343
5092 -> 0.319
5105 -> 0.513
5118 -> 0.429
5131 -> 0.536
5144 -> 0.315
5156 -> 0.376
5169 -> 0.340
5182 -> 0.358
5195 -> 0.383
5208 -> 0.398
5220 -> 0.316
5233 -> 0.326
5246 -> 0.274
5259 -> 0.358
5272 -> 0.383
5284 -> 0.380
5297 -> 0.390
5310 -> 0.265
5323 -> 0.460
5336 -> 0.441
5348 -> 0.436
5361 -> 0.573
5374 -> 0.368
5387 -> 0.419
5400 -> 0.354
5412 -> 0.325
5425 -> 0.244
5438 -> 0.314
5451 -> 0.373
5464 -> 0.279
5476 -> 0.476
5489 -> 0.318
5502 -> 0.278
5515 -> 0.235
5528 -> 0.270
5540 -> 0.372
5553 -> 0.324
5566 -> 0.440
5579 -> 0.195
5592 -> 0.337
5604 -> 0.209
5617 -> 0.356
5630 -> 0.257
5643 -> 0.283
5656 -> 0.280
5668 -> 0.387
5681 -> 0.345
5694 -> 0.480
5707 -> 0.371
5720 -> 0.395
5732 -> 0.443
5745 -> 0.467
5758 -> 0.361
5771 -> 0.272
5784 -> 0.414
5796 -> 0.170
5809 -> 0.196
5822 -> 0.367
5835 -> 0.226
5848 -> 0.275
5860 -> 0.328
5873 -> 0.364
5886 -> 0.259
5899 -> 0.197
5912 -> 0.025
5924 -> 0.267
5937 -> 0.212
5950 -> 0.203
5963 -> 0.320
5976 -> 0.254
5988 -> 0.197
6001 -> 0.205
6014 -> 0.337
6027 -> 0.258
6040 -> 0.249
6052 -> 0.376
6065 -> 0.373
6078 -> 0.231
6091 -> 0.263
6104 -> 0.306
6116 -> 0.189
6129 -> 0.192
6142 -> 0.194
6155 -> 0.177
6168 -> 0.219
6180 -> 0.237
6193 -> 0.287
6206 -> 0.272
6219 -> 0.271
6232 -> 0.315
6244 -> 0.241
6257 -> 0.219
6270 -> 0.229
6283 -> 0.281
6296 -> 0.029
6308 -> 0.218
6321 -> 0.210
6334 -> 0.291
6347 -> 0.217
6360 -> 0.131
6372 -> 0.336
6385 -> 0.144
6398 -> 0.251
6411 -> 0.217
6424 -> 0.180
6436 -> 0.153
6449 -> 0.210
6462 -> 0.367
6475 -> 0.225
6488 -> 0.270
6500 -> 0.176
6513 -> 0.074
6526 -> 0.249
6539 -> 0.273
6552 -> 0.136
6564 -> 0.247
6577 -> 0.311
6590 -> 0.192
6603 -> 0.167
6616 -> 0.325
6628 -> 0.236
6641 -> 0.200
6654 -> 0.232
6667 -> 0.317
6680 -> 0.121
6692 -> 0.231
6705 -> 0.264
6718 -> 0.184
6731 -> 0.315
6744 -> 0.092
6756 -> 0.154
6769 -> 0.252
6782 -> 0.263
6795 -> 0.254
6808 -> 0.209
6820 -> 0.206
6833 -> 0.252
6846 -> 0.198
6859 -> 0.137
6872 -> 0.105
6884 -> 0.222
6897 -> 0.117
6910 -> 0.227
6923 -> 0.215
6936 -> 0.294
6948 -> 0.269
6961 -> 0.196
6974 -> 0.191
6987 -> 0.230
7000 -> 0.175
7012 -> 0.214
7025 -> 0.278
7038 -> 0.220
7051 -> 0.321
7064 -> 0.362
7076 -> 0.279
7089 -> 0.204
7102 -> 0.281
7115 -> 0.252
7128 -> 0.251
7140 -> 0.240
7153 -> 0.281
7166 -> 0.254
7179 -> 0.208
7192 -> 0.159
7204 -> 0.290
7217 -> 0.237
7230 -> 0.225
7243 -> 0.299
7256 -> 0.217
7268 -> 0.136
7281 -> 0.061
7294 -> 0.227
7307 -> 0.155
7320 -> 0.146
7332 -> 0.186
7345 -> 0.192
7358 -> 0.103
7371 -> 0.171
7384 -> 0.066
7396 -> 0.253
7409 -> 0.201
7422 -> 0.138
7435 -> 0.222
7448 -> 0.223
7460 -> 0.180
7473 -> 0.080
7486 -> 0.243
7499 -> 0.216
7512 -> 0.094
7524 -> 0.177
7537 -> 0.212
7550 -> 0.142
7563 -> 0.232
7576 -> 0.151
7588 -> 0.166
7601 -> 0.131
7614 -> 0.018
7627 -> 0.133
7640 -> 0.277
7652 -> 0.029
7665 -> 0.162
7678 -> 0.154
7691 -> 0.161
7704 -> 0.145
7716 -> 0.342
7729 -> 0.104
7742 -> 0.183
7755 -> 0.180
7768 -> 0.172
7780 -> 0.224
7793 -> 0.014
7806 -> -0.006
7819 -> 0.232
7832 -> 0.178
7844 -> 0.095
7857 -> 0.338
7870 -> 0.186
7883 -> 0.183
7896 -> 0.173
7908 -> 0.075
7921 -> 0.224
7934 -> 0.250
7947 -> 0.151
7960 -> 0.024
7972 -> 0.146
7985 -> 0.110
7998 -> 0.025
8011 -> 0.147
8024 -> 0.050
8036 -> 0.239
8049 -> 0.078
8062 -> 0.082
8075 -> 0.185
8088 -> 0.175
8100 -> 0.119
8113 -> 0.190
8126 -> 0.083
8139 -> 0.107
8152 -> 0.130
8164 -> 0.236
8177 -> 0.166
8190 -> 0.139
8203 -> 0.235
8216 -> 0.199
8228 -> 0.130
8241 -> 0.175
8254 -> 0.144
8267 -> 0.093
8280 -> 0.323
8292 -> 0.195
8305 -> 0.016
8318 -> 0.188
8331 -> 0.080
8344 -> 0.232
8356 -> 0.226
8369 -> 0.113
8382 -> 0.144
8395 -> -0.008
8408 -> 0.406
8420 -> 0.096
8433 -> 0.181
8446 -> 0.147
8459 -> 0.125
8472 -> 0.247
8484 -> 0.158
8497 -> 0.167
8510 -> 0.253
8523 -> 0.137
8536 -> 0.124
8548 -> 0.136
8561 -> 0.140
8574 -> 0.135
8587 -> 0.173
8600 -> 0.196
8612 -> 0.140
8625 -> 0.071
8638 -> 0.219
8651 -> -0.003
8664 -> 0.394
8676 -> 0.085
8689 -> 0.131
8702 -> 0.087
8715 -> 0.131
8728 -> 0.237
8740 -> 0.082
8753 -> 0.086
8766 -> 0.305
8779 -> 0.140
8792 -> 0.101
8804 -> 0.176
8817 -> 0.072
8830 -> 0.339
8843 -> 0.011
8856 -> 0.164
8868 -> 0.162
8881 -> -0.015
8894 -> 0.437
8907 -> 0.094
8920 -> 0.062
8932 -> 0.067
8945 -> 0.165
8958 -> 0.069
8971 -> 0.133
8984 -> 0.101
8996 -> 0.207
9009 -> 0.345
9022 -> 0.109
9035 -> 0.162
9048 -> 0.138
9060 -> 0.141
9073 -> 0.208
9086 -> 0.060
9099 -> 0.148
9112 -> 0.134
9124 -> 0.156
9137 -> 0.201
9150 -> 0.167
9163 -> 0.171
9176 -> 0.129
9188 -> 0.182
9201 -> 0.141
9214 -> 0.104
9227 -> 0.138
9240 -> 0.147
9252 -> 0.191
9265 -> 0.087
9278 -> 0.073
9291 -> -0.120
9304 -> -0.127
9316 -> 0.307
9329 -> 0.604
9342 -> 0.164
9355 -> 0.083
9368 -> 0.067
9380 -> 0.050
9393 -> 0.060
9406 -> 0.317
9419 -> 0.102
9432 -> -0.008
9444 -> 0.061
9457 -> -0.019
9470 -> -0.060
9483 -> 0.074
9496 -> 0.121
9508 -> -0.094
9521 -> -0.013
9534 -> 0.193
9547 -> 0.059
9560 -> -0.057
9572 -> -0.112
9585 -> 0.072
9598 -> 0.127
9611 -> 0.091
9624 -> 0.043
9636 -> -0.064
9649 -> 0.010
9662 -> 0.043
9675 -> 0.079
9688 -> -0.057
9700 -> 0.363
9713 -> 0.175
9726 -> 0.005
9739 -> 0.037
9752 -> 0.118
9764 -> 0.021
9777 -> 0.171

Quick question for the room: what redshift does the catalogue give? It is 1.45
